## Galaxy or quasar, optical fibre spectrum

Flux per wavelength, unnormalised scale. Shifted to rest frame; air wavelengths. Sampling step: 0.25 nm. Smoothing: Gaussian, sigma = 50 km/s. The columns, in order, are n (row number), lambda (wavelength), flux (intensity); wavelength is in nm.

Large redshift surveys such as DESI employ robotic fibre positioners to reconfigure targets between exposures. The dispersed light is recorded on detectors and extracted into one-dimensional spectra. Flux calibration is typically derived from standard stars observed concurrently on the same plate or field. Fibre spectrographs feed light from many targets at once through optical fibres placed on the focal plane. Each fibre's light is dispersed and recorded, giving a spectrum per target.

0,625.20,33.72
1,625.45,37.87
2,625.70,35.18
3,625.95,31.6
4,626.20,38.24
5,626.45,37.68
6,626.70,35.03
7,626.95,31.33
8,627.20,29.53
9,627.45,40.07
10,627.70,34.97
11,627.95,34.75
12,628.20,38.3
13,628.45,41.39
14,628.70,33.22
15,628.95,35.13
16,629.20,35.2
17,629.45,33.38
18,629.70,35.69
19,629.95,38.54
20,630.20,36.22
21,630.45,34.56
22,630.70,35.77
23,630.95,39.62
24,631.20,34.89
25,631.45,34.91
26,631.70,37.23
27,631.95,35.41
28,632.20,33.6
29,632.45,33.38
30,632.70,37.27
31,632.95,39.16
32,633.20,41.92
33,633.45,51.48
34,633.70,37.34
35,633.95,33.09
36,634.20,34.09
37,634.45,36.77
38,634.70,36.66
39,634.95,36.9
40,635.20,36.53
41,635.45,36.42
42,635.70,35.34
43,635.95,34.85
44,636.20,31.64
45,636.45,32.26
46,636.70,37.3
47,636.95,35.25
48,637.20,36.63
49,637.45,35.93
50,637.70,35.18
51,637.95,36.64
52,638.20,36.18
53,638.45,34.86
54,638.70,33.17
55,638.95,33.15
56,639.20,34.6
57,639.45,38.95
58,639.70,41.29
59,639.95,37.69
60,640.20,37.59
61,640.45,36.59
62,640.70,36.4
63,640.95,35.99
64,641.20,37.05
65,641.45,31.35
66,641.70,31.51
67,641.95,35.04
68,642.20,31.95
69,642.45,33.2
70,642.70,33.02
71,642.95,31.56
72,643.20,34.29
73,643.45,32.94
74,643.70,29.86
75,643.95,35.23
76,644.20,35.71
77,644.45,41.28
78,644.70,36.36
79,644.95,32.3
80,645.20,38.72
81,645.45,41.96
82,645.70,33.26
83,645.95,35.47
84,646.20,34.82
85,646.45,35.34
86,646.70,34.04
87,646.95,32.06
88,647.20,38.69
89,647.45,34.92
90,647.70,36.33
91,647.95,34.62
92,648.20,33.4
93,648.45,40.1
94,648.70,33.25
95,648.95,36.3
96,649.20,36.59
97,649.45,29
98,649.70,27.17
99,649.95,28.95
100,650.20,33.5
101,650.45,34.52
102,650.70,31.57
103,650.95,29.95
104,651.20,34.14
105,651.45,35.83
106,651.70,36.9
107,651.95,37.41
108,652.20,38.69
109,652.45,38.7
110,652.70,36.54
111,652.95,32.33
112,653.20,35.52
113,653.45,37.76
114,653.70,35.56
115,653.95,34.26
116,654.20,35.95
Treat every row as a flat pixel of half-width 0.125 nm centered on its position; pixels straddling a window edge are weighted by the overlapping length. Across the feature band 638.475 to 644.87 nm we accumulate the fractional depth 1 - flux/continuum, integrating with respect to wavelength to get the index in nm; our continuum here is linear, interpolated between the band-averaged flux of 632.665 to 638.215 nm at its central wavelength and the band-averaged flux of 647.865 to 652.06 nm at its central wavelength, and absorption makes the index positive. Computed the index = 0.076 nm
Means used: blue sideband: 36.7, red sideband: 33.7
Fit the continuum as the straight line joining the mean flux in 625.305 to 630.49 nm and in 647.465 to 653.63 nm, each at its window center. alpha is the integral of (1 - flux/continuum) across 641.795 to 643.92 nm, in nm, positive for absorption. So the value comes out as 0.13 nm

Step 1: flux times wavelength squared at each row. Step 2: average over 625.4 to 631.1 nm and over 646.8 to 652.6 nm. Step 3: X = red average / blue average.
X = 1.03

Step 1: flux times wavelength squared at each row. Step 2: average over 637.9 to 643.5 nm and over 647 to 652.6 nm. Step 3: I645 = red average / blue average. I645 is 1.02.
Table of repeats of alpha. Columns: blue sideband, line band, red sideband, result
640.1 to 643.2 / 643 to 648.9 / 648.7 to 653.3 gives -0.21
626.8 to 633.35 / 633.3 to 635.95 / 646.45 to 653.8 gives -0.12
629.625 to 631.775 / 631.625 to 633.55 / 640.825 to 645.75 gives -0.13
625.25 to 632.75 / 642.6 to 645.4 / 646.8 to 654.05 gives 0.01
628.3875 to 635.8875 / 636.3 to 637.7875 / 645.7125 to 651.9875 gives 0.02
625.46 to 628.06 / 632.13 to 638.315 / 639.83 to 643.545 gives -0.33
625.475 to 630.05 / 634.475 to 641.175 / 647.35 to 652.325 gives -0.20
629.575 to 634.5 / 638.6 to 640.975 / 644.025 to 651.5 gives -0.05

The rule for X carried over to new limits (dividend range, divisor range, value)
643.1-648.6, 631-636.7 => 1.01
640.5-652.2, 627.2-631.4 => 1.01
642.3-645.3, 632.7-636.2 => 0.95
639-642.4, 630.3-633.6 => 0.98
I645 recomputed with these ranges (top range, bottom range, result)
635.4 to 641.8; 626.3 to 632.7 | 1.03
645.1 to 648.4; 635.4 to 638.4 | 1.05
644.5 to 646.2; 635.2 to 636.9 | 1.08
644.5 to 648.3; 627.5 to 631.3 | 1.04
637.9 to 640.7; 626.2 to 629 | 1.06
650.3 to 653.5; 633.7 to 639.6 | 1.05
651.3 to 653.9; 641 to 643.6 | 1.13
